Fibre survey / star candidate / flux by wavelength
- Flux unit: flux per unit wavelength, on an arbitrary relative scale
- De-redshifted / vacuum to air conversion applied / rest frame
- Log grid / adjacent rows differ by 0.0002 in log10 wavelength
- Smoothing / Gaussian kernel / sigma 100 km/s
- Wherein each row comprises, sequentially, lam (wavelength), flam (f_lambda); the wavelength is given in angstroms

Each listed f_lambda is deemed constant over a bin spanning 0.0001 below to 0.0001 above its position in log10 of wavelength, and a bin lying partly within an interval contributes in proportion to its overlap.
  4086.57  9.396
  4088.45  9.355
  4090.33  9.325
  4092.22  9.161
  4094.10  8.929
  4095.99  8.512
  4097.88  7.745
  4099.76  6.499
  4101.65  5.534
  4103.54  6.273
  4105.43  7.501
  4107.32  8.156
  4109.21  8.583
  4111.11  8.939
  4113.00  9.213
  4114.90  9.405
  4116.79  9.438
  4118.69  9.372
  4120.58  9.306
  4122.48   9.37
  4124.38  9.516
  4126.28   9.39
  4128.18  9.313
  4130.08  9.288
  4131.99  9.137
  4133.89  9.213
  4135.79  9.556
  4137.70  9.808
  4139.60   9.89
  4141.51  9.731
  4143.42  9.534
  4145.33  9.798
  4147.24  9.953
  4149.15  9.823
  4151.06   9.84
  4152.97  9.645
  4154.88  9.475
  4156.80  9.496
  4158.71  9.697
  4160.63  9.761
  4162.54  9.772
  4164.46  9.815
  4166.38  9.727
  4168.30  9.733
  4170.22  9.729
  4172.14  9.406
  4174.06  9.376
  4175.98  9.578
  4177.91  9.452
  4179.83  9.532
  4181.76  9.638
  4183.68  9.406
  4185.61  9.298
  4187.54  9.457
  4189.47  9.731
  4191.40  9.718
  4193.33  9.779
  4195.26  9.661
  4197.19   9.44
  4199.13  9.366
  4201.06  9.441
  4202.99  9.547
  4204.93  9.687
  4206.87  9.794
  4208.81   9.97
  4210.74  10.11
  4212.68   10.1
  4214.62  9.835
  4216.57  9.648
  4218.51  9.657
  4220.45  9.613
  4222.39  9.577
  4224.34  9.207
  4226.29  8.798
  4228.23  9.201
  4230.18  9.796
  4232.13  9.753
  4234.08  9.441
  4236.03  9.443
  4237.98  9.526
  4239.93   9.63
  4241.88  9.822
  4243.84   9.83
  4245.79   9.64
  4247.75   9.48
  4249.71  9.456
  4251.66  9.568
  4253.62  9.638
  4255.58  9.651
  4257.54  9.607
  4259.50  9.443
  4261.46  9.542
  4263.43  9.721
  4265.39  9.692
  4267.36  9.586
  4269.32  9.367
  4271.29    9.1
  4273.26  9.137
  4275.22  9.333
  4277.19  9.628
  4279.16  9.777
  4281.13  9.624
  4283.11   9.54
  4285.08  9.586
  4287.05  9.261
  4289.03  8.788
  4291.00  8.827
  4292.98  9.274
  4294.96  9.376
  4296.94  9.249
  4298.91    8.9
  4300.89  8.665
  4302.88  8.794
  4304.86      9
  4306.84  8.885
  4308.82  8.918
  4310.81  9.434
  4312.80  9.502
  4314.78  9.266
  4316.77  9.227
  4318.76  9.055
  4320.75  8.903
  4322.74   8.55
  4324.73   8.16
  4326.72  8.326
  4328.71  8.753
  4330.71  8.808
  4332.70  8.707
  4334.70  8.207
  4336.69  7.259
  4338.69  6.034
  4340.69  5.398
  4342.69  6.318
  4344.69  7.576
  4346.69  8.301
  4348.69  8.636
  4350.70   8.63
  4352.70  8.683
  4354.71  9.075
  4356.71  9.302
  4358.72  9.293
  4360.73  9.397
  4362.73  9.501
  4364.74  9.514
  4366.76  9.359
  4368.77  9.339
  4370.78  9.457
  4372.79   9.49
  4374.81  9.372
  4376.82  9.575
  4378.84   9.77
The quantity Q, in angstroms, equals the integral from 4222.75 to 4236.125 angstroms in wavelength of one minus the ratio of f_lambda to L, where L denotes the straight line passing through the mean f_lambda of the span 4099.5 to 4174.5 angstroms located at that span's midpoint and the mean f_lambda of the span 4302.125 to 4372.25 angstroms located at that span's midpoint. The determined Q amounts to -0.7 angstroms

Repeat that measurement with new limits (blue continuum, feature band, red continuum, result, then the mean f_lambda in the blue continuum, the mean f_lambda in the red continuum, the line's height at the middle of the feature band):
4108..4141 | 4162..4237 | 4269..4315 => -2.5 angstroms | 9.33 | 9.21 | 9.28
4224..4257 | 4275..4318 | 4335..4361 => -2.5 angstroms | 9.53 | 7.96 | 8.71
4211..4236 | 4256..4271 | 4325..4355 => -0.9 angstroms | 9.56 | 7.89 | 8.99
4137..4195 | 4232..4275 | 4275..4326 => -1.1 angstroms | 9.65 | 9.13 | 9.31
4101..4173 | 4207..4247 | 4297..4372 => -2.9 angstroms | 9.26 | 8.64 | 8.97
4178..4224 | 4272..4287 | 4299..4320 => -0.4 angstroms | 9.64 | 9.06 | 9.22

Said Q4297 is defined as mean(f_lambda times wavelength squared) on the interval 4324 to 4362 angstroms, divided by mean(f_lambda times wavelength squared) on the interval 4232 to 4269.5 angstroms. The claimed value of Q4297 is 0.9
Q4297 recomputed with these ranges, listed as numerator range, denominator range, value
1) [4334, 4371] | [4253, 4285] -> 0.91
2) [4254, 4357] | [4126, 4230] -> 0.98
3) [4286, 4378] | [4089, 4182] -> 1.05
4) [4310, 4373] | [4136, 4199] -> 0.97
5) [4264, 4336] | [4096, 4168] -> 1.08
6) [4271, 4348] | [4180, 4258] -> 0.94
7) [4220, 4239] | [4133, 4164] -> 1.01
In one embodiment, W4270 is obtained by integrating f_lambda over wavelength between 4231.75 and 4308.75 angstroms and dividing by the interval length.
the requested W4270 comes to 9.39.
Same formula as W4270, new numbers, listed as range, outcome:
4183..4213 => 9.65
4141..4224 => 9.66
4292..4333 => 8.94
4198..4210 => 9.64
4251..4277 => 9.49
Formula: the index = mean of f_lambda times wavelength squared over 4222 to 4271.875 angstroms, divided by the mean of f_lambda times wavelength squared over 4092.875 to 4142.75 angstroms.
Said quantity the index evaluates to 1.15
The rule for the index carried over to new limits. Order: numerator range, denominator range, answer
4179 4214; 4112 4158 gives 1.04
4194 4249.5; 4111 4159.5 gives 1.05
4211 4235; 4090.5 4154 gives 1.12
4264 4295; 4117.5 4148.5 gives 1.06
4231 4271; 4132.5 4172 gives 1.04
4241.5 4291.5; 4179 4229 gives 1.02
